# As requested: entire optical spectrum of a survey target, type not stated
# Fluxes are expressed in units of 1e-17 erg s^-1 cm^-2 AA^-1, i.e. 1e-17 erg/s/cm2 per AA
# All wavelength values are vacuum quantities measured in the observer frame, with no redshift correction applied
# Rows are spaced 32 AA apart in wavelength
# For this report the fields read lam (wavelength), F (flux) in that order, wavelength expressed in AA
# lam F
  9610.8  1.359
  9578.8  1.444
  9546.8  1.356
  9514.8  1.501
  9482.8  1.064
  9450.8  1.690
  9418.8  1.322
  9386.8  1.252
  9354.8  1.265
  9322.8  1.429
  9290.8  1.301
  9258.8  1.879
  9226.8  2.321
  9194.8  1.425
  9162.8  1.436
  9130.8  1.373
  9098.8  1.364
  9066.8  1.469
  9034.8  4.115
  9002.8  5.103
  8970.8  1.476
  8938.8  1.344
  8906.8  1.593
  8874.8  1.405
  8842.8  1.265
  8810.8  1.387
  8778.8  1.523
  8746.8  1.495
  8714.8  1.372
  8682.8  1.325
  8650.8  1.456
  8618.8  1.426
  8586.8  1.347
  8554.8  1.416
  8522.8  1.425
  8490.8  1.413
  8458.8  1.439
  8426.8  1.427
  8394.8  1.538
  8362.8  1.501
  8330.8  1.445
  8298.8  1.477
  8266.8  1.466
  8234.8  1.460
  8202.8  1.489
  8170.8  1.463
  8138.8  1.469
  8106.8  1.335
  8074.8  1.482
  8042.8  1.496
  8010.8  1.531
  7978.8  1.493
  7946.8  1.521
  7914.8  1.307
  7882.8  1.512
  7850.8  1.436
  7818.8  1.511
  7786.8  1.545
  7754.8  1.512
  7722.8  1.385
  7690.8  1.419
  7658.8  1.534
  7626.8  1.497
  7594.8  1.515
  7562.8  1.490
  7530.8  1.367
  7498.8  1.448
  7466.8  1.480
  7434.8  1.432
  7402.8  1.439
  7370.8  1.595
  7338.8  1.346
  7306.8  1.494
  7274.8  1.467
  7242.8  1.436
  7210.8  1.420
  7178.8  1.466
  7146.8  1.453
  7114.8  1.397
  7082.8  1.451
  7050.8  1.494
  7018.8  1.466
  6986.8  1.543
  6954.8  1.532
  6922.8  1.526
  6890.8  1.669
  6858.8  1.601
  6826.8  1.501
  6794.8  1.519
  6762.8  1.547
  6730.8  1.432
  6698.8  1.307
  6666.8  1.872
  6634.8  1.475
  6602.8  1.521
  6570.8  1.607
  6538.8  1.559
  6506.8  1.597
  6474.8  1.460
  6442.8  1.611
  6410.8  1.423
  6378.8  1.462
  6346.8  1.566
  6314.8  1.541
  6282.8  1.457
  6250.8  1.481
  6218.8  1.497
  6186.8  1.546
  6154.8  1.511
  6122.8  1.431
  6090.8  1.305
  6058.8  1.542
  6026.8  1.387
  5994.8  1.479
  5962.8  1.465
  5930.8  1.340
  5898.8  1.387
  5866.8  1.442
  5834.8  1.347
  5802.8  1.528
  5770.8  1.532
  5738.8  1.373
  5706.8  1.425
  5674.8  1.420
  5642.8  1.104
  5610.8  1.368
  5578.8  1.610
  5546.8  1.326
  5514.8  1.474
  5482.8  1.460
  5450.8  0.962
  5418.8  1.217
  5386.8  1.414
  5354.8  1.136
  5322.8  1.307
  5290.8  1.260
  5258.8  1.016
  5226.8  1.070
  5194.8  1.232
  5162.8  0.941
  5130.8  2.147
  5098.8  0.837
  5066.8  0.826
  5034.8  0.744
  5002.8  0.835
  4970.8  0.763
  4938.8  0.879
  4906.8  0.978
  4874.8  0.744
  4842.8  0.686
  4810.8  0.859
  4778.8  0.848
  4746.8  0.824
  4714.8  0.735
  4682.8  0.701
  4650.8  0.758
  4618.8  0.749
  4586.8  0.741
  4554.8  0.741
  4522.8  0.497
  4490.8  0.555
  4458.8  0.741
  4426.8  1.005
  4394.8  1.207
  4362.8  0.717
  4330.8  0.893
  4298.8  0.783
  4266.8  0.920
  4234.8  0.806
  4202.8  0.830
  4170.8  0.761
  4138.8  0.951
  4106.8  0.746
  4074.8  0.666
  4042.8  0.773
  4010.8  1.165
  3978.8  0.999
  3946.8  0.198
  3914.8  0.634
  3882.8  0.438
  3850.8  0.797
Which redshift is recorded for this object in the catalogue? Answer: 0.373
